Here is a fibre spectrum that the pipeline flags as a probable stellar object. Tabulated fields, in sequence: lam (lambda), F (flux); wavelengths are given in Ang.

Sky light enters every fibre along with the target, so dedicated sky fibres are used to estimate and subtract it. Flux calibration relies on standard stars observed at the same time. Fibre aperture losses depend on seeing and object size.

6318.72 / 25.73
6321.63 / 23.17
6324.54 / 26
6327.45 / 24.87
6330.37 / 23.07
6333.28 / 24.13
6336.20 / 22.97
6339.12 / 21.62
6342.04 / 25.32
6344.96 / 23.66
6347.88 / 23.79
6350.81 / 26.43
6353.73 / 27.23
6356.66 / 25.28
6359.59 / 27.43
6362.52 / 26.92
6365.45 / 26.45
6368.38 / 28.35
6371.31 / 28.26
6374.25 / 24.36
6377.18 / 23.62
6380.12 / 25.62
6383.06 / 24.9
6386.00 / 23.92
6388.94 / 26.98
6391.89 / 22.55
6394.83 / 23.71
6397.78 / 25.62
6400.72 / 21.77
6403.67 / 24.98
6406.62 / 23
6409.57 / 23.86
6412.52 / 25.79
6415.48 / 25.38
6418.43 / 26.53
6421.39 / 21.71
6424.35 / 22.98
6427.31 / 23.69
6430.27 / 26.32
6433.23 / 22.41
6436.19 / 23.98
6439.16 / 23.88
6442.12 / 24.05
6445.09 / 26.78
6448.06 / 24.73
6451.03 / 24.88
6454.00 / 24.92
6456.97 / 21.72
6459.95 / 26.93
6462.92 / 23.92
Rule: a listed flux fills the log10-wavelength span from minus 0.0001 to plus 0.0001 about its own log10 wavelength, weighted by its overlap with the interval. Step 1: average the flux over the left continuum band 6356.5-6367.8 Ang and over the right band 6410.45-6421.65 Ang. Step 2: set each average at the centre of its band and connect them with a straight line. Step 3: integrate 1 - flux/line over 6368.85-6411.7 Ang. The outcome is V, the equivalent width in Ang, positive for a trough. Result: 2.2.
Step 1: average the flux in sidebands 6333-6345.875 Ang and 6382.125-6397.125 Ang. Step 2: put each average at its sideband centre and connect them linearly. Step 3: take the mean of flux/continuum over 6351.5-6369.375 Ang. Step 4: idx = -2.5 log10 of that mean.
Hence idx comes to -0.129 mag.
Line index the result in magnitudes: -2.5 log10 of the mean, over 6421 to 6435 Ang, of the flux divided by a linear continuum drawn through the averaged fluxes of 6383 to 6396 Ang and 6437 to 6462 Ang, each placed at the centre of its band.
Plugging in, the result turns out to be 0.05 mag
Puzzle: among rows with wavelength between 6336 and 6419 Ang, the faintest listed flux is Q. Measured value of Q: 21.62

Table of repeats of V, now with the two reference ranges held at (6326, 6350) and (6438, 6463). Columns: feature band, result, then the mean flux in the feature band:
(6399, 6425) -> 0.3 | 24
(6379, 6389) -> -0.4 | 25.1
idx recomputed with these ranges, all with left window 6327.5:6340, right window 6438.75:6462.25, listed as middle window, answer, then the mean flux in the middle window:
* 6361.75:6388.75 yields -0.092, 25.9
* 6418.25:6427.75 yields 0.048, 23.3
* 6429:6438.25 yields 0.016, 24.2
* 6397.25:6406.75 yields 0.014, 23.8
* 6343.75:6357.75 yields -0.083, 25.3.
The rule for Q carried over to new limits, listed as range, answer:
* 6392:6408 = 21.77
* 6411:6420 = 25.38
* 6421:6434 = 21.71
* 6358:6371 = 26.45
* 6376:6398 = 22.55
